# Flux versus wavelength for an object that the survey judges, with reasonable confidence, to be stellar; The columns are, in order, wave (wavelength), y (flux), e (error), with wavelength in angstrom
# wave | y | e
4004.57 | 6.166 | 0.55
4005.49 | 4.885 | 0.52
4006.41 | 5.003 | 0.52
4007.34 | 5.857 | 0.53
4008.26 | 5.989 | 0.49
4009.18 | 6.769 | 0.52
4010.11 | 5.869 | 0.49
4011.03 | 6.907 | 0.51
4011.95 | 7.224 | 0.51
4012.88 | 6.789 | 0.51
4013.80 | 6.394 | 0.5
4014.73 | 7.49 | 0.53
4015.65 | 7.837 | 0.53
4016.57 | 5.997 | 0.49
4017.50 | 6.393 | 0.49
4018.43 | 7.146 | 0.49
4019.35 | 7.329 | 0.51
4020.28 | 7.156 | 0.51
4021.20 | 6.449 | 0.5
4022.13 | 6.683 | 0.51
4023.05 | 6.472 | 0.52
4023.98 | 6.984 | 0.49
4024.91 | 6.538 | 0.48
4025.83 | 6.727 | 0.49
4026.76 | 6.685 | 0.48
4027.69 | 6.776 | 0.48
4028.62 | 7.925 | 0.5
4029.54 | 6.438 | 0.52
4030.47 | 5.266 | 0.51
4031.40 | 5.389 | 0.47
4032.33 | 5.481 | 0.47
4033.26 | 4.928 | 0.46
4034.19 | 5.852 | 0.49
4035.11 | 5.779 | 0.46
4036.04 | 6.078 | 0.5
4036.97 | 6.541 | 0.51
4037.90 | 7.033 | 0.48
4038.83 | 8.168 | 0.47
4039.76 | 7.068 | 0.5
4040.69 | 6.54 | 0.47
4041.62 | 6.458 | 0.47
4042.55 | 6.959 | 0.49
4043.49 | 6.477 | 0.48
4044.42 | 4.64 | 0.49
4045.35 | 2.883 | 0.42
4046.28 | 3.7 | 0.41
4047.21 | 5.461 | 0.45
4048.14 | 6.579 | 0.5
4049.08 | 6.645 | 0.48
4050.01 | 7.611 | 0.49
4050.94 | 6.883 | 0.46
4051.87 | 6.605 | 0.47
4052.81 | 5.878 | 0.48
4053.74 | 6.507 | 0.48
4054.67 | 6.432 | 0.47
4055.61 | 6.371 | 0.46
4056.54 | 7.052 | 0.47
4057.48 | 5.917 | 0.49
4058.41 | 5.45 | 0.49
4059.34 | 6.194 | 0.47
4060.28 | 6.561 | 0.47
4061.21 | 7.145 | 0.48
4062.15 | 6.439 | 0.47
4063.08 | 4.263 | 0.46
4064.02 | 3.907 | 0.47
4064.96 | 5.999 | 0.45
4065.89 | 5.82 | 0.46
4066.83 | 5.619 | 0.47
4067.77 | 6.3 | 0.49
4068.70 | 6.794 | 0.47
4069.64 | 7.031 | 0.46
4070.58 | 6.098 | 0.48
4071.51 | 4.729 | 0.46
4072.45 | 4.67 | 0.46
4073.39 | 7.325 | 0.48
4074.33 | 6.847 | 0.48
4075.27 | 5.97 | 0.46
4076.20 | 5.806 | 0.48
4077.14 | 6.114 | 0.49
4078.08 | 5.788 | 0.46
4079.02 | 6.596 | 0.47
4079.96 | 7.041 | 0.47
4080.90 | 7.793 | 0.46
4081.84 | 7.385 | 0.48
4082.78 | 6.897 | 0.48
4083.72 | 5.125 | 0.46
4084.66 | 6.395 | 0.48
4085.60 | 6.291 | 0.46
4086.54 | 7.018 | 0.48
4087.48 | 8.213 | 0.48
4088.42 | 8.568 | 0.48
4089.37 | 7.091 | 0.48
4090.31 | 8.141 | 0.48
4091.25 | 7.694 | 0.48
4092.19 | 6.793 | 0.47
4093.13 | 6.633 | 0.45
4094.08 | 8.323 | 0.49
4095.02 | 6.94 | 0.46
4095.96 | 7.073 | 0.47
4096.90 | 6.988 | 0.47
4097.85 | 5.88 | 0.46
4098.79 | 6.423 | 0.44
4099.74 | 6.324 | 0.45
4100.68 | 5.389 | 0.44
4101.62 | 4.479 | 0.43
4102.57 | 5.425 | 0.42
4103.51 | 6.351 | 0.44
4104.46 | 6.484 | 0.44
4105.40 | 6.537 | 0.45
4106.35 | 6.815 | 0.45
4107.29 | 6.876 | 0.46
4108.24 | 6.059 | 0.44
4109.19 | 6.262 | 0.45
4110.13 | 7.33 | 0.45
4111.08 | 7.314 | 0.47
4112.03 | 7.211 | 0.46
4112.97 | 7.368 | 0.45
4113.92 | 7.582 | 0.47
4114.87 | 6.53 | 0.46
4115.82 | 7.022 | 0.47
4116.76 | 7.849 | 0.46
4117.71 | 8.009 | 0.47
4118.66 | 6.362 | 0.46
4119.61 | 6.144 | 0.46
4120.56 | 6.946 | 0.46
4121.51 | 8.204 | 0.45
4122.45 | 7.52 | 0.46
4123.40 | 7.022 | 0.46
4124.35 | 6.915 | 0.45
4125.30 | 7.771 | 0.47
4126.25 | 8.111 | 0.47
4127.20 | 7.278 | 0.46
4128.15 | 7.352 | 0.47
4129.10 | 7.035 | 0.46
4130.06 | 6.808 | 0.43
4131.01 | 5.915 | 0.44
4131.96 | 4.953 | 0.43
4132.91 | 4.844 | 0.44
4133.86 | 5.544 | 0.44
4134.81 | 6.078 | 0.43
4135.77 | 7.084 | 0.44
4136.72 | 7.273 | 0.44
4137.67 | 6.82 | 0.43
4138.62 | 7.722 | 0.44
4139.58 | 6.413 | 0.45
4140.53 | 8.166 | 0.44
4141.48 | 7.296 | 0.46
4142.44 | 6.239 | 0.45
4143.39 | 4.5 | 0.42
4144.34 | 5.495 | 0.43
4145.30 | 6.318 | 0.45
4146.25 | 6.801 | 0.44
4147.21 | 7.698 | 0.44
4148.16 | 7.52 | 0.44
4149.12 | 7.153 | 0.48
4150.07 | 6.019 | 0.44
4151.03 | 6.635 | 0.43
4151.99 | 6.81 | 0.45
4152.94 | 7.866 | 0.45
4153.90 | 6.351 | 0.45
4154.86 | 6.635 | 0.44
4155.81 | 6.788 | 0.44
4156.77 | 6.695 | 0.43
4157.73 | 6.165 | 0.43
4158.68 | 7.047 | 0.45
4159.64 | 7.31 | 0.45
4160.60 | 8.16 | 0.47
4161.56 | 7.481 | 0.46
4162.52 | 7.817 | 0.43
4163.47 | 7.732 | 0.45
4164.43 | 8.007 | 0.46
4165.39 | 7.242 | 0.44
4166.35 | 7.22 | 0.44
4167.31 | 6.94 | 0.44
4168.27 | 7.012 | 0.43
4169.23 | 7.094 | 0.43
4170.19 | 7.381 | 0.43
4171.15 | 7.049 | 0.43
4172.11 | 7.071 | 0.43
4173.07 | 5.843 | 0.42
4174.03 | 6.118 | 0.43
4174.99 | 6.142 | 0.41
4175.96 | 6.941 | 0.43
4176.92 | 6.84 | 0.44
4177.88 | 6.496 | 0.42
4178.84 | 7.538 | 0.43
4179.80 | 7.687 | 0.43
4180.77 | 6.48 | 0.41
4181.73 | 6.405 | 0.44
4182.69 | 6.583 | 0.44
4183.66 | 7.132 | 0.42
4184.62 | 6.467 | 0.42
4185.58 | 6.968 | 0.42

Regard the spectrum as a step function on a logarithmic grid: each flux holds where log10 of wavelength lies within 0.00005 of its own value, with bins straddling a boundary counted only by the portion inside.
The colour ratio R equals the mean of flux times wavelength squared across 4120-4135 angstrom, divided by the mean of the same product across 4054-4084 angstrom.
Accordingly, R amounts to 1.13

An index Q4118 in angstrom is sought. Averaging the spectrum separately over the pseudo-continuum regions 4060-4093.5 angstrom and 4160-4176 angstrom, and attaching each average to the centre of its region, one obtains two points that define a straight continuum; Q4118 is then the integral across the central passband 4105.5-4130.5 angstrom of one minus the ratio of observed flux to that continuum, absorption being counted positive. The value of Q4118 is -1.33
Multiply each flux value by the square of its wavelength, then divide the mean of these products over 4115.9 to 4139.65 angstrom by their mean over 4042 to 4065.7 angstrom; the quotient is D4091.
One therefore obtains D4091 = 1.20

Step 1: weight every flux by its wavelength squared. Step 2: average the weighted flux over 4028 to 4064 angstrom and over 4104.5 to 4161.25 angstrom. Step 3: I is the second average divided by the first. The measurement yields 1.17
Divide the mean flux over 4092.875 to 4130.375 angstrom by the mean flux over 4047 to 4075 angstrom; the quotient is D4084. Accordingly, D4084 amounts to 1.11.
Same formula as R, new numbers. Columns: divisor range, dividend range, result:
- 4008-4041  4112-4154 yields 1.10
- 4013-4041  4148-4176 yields 1.14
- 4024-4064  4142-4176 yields 1.18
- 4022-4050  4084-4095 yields 1.21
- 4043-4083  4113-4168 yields 1.18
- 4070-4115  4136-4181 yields 1.08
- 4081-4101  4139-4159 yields 0.99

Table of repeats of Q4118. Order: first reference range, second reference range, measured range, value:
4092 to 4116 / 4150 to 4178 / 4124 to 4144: 0.41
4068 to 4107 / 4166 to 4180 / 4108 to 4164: -1.30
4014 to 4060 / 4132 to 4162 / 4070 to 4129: -2.13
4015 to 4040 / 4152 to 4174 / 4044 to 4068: 2.88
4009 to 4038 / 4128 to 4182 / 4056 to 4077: 1.97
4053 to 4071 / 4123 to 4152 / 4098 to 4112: 0.28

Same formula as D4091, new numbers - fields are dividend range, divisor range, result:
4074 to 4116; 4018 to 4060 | 1.10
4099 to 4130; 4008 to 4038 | 1.10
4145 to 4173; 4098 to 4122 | 1.09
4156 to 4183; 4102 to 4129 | 1.03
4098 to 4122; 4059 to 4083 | 1.10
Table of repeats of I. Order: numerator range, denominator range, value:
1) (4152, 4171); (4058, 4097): 1.15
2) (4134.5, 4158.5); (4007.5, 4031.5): 1.07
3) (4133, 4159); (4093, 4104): 1.08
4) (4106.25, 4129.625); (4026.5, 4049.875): 1.22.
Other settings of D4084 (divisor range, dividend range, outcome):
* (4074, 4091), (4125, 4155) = 0.98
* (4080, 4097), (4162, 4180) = 0.98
